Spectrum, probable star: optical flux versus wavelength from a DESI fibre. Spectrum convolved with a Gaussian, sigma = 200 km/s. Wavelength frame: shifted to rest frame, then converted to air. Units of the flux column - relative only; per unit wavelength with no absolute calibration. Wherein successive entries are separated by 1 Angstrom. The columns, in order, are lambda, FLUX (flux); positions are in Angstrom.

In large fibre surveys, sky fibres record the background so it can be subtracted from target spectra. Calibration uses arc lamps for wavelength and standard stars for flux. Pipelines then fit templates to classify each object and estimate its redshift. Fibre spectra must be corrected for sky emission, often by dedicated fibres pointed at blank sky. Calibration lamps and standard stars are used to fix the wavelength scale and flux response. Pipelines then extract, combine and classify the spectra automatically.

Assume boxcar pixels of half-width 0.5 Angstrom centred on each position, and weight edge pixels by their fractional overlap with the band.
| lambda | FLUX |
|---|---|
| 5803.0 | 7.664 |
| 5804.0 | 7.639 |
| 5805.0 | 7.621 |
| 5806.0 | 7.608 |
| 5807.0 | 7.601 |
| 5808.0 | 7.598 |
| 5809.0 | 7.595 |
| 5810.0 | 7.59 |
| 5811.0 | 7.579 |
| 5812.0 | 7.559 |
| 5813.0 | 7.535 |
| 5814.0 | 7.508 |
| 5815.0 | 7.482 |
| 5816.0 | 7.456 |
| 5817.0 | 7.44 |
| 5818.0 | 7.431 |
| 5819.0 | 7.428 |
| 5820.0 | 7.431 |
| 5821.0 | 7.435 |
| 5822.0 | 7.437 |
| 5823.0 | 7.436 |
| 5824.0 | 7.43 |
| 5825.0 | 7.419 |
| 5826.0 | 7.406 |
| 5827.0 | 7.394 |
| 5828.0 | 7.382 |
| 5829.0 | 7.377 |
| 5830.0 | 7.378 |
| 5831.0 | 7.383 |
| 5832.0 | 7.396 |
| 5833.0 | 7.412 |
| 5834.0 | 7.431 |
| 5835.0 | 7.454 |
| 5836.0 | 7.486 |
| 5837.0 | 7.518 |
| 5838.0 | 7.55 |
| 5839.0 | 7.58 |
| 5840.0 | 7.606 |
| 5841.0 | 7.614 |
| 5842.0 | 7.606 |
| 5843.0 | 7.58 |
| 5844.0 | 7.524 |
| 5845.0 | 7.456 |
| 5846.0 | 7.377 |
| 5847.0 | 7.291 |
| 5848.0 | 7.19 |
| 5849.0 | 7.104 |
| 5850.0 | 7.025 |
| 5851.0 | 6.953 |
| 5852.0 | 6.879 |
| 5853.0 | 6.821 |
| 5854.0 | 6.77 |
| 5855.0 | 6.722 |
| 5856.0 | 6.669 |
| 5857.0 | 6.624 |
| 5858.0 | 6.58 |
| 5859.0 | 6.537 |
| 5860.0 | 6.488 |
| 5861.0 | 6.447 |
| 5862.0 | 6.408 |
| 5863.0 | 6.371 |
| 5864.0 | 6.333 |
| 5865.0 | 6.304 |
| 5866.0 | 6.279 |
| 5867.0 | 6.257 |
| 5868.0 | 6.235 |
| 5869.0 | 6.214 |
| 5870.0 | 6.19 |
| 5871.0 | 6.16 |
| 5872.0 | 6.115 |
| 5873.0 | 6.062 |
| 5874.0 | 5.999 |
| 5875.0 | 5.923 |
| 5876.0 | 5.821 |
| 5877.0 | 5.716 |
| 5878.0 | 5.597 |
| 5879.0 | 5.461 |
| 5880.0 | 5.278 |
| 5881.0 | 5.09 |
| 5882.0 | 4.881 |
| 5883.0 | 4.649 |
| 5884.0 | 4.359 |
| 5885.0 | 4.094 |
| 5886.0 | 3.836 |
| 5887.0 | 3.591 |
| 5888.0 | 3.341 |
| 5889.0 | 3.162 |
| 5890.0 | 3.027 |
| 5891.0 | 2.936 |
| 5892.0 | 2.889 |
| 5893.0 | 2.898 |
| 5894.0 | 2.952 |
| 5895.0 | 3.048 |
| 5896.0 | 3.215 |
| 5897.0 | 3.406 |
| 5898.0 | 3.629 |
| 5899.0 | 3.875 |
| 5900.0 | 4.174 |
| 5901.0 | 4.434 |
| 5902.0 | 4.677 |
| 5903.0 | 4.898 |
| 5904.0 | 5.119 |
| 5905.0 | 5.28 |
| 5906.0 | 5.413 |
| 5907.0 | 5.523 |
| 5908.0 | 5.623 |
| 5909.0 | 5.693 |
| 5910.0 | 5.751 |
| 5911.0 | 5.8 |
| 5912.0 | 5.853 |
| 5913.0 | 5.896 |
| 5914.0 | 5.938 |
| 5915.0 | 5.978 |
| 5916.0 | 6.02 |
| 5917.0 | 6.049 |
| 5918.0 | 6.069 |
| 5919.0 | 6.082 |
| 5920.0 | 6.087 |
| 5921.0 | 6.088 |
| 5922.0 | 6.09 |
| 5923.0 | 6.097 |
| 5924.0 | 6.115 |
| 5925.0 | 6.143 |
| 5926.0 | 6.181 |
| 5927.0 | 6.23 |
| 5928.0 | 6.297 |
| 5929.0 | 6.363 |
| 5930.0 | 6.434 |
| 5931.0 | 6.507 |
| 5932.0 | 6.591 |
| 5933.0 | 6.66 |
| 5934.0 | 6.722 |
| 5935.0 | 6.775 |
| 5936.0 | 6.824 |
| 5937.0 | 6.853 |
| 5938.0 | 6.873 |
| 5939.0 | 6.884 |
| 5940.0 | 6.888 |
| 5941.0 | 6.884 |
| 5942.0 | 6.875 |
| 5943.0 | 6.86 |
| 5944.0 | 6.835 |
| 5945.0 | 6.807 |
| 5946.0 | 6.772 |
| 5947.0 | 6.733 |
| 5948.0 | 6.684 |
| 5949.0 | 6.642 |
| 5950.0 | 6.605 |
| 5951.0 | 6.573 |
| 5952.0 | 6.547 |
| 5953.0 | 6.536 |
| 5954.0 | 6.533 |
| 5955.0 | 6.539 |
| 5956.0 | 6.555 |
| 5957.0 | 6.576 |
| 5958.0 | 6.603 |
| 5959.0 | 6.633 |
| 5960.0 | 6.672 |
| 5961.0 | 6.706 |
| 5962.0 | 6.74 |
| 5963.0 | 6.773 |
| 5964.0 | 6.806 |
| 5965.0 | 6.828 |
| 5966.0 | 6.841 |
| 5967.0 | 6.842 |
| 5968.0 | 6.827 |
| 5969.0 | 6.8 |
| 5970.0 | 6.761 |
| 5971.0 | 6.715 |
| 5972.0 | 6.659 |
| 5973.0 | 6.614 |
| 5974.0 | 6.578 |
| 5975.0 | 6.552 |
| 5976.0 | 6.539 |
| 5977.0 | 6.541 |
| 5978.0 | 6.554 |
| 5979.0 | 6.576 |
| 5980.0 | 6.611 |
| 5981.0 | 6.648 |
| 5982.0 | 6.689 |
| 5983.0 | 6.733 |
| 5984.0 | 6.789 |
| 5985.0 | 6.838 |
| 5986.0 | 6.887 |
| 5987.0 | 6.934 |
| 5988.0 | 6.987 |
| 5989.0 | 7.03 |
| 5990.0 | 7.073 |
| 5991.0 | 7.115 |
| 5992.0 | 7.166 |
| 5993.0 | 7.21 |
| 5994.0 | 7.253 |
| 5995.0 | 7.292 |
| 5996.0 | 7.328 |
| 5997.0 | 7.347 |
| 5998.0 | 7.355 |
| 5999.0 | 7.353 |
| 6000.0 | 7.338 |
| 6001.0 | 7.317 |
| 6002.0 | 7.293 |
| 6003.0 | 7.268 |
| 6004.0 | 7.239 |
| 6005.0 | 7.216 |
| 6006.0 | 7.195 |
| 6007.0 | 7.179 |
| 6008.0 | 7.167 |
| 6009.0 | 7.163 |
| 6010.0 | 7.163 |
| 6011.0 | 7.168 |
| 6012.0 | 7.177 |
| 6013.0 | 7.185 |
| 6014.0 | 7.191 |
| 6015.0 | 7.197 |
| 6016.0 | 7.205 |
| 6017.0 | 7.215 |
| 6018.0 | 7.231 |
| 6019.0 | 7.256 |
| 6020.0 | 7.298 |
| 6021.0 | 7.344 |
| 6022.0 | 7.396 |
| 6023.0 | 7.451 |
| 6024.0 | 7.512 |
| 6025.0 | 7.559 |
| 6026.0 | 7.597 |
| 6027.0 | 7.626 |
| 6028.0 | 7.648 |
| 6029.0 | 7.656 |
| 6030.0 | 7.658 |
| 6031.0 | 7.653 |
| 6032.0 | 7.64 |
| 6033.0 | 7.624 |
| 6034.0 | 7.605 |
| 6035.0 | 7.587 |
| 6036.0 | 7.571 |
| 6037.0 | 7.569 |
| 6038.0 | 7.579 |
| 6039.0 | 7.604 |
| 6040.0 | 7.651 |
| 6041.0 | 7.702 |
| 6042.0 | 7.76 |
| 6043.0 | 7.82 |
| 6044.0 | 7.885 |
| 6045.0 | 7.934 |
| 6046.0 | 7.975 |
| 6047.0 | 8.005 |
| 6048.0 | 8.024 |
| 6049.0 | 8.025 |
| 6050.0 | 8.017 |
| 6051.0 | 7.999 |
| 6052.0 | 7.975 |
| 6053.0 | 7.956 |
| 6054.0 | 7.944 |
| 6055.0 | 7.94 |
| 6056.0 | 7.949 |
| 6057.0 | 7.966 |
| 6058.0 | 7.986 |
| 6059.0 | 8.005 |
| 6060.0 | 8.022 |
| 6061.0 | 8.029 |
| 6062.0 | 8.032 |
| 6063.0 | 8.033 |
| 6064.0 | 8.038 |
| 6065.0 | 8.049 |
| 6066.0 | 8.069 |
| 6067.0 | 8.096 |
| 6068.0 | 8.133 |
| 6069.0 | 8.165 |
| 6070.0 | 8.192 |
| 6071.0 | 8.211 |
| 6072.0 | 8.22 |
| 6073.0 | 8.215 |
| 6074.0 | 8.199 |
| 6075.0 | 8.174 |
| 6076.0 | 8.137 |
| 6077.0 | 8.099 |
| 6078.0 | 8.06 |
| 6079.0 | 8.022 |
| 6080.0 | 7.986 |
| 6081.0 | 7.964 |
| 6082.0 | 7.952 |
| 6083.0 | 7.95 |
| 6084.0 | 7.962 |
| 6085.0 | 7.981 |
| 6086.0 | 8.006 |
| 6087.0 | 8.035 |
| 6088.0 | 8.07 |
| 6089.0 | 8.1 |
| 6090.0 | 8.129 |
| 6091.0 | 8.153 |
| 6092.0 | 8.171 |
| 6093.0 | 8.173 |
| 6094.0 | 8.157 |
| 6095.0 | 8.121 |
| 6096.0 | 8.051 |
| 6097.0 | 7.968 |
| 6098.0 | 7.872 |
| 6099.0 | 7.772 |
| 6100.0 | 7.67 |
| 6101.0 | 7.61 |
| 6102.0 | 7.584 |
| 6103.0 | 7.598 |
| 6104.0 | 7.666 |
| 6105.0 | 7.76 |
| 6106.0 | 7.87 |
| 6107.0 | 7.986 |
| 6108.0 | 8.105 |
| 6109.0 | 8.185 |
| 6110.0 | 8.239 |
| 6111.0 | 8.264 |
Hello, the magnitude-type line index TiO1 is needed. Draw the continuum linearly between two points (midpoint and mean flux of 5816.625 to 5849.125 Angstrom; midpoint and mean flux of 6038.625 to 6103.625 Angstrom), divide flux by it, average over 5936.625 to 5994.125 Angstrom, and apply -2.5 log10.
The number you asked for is 0.148 mag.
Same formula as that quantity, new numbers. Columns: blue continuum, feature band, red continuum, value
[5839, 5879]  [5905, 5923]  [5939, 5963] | 0.14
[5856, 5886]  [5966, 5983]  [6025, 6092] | 0.05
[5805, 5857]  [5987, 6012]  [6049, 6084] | 0.09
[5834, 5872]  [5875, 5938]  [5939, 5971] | 0.29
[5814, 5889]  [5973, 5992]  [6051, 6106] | 0.10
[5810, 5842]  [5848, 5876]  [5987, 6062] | 0.16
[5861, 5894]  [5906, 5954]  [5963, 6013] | -0.06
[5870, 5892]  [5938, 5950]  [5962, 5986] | -0.12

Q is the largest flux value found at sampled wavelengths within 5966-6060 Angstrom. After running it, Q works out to 8.025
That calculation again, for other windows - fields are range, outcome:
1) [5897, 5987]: 6.934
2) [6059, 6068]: 8.133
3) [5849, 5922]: 7.104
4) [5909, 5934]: 6.722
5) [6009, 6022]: 7.396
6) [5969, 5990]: 7.073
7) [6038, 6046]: 7.975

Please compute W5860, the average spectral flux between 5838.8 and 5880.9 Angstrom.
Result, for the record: 6.58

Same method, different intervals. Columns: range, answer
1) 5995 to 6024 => 7.26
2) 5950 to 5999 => 6.8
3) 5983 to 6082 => 7.61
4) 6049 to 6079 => 8.06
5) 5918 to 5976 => 6.6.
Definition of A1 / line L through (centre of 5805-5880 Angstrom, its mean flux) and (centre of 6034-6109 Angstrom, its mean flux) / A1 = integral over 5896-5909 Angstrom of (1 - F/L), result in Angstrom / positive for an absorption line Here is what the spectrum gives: 4.7 Angstrom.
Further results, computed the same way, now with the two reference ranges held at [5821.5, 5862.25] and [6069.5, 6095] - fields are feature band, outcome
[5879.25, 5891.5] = 5.51 Angstrom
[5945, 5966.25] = 2.68 Angstrom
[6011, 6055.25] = 1.65 Angstrom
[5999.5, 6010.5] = 0.81 Angstrom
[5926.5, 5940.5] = 1.68 Angstrom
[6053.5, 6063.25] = 0.02 Angstrom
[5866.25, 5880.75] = 2.77 Angstrom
